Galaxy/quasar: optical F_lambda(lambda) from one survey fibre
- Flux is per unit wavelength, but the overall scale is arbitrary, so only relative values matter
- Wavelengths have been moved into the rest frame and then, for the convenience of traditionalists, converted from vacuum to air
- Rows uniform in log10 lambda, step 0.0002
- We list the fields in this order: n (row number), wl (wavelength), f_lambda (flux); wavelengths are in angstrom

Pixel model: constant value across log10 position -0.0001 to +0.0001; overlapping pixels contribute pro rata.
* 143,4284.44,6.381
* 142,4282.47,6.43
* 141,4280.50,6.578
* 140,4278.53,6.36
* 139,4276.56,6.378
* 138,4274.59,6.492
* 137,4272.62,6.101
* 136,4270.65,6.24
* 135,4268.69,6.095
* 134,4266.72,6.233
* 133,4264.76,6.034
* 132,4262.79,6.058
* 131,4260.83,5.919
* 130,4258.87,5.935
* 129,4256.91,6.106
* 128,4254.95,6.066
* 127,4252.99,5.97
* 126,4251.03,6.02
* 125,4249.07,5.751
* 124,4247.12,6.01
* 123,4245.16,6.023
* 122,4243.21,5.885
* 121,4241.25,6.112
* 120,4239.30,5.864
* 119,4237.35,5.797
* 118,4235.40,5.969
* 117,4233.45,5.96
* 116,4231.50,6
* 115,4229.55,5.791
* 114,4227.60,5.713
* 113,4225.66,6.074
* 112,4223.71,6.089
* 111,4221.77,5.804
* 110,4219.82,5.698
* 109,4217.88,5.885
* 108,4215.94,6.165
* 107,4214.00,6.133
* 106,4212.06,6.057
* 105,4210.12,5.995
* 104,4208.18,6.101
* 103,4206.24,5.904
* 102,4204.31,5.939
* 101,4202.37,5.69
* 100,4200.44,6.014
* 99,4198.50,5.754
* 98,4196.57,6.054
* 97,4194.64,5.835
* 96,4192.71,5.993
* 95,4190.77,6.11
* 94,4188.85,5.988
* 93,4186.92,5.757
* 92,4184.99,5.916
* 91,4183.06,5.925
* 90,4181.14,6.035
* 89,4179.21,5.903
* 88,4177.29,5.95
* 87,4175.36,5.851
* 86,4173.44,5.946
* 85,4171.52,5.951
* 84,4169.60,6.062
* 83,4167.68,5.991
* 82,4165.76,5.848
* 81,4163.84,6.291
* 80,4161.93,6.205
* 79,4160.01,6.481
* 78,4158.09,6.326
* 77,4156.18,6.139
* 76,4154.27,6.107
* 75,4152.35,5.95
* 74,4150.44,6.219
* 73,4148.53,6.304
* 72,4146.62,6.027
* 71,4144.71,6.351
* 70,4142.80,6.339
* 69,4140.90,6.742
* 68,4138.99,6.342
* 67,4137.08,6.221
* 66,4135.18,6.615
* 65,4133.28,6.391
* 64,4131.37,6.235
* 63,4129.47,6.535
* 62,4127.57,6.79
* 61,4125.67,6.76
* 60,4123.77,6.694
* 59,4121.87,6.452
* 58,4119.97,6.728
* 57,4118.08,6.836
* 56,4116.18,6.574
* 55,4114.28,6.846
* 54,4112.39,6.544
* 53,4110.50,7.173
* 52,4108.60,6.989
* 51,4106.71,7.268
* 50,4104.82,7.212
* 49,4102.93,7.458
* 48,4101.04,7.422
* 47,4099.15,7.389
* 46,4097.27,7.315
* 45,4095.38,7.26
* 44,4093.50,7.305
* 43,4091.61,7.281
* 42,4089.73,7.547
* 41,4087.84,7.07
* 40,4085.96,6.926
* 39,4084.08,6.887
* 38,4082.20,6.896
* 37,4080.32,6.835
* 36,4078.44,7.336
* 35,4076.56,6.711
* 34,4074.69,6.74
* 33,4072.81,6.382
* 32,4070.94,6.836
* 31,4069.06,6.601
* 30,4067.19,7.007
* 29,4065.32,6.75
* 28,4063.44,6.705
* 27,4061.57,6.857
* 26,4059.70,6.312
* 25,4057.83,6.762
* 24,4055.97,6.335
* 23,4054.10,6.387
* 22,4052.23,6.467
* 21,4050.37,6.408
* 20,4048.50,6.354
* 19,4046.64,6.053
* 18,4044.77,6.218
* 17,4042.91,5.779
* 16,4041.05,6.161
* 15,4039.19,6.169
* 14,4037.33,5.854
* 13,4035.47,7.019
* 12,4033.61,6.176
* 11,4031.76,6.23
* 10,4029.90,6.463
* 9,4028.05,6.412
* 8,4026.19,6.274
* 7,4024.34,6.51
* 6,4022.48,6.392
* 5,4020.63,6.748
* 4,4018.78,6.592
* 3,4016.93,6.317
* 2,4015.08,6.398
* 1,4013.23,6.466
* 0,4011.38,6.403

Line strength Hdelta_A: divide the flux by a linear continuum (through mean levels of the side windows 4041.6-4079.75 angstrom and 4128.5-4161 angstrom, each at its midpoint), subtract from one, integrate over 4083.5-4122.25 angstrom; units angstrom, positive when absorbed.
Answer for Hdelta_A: -3.9 angstrom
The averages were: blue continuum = 6.55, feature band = 7.08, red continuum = 6.31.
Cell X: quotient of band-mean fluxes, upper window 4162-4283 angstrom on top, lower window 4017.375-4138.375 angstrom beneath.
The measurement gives 0.90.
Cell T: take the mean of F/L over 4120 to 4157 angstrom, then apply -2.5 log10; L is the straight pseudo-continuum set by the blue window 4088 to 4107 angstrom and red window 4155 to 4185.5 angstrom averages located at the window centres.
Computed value 0.04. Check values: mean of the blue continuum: 7.34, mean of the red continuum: 6.05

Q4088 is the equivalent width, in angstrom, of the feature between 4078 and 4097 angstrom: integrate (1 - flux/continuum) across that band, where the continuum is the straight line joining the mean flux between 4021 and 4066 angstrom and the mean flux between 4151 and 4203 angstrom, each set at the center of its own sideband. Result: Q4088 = -2.67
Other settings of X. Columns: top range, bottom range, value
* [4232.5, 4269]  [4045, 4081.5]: 0.90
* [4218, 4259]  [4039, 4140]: 0.88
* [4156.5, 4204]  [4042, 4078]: 0.92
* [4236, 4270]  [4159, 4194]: 1.00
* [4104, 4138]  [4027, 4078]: 1.04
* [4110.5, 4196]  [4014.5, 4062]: 0.98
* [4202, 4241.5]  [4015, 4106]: 0.89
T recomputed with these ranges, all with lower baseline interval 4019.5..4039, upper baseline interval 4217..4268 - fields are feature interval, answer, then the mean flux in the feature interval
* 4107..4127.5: -0.09 mag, 6.78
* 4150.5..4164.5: -0.01 mag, 6.21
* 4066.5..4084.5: -0.09 mag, 6.82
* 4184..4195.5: 0.02 mag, 5.93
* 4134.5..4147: -0.04 mag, 6.39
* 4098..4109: -0.17 mag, 7.31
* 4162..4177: 0.02 mag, 6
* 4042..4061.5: 0.00 mag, 6.33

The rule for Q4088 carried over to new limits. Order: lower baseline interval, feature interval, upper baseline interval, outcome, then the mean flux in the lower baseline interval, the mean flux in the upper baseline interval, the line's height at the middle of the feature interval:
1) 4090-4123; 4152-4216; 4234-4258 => 4.4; 7.07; 5.96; 6.46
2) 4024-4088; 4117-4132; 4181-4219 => -0.9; 6.54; 5.96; 6.26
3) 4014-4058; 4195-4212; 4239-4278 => 0.6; 6.35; 6.07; 6.14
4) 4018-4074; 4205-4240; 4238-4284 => 1.3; 6.44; 6.12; 6.18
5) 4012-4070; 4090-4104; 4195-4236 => -2.4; 6.42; 5.94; 6.27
